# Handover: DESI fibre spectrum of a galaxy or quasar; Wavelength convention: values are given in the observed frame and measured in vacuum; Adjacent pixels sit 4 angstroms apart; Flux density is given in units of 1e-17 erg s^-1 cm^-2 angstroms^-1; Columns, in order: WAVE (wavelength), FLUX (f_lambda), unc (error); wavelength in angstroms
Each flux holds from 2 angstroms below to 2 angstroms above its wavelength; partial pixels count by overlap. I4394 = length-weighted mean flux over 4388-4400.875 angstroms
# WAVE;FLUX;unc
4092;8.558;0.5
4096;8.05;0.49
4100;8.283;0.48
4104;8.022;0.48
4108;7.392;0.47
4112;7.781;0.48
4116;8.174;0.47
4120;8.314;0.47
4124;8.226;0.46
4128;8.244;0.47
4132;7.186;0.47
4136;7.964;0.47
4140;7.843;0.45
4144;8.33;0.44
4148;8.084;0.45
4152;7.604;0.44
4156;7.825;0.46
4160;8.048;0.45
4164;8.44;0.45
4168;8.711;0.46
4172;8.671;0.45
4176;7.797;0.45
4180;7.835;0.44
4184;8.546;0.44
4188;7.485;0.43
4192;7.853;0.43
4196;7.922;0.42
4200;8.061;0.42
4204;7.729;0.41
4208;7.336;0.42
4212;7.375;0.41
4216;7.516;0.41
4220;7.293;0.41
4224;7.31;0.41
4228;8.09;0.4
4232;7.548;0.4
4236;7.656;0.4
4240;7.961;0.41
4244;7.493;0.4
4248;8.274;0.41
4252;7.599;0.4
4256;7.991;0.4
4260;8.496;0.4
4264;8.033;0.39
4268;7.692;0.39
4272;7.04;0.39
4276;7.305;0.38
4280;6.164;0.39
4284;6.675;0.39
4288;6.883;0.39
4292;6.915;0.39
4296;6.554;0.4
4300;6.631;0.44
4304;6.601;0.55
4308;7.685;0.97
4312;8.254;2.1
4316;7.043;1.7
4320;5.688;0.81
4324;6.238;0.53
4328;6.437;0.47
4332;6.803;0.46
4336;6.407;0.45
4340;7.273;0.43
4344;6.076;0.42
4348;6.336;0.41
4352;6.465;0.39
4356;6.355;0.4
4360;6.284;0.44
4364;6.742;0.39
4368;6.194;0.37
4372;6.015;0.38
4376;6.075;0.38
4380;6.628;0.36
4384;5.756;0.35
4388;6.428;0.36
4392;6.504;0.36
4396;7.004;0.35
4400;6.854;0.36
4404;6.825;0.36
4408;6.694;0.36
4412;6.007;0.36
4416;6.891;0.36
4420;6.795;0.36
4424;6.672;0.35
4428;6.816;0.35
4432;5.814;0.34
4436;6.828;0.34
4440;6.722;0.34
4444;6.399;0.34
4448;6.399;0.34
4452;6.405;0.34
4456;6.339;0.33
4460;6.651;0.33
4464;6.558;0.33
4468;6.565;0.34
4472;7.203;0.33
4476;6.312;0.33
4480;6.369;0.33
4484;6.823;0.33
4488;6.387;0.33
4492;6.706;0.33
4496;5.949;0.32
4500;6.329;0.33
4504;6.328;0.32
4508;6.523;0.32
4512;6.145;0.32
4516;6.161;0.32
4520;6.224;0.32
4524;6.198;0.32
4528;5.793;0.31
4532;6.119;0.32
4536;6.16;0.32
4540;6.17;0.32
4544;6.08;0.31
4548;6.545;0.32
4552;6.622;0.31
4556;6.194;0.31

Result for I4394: 6.73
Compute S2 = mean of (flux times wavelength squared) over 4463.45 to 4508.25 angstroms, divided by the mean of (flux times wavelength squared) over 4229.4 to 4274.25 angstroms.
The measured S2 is 0.9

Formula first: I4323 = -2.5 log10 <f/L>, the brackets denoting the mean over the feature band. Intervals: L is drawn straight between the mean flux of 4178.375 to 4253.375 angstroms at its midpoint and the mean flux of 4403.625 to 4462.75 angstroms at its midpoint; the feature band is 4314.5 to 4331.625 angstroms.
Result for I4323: 0.124 mag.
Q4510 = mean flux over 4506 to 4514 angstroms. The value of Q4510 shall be 6.33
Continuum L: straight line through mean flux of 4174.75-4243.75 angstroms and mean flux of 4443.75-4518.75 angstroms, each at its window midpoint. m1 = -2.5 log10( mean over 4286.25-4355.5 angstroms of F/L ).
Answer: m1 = 0.08 mag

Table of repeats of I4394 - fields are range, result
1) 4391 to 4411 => 6.75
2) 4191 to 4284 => 7.62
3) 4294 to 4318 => 7.13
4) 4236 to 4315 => 7.38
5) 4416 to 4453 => 6.56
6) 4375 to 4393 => 6.28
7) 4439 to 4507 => 6.49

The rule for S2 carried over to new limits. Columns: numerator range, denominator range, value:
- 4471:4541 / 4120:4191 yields 0.92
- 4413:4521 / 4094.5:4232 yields 0.94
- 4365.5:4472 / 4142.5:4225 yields 0.92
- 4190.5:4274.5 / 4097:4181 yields 1.00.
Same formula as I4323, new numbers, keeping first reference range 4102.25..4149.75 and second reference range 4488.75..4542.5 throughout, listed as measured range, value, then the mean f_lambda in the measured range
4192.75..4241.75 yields -0.014 mag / 7.65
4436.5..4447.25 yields -0.005 mag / 6.58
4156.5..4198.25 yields -0.053 mag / 8.12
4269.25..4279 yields 0.029 mag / 7.11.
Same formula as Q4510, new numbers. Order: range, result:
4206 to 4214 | 7.36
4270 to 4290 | 6.81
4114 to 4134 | 8.03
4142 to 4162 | 7.98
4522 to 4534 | 6.04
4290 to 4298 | 6.73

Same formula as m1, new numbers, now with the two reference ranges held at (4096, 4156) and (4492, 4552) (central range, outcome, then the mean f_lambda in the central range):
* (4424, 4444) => 0.01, 6.54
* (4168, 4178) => -0.08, 8.33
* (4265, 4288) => 0.04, 7.01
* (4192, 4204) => -0.04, 7.92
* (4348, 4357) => 0.09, 6.4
